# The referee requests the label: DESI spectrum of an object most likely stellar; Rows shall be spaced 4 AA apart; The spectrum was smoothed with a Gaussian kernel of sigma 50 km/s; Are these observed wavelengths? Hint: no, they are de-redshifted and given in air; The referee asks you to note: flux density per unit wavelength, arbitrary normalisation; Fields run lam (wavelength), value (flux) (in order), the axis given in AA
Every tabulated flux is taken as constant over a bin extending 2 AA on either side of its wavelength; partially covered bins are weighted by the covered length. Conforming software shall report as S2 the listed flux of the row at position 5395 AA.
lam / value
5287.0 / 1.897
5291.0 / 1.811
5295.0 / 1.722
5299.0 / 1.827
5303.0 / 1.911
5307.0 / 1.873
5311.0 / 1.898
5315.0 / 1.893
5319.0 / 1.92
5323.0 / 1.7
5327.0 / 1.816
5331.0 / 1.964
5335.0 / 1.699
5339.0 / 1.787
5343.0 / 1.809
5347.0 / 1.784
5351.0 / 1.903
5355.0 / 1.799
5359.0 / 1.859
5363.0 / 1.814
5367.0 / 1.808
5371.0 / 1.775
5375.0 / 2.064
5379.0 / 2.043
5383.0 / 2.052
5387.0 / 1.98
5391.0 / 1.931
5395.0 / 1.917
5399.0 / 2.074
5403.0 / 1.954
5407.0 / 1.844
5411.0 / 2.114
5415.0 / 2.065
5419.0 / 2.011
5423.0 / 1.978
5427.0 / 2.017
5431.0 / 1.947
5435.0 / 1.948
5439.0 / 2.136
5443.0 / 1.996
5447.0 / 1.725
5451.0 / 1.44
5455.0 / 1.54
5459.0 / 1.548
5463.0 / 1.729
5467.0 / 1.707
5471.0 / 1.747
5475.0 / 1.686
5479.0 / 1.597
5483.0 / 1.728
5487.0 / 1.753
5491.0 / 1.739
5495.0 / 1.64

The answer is 1.917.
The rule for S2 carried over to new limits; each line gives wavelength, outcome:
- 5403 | 1.954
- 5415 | 2.065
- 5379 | 2.043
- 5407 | 1.844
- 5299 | 1.827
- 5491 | 1.739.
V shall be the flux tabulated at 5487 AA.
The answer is 1.753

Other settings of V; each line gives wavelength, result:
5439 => 2.136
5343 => 1.809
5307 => 1.873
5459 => 1.548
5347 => 1.784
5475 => 1.686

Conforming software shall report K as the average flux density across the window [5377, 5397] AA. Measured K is 1.98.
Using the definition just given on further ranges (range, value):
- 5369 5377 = 1.92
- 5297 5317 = 1.88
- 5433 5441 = 2.04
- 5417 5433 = 1.99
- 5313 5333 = 1.86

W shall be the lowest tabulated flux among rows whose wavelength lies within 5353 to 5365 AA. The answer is 1.799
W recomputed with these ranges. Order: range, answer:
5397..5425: 1.844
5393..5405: 1.917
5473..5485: 1.597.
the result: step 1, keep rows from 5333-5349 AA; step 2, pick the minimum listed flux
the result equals 1.699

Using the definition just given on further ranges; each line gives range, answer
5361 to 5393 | 1.775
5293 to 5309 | 1.722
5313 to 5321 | 1.893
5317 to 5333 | 1.7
